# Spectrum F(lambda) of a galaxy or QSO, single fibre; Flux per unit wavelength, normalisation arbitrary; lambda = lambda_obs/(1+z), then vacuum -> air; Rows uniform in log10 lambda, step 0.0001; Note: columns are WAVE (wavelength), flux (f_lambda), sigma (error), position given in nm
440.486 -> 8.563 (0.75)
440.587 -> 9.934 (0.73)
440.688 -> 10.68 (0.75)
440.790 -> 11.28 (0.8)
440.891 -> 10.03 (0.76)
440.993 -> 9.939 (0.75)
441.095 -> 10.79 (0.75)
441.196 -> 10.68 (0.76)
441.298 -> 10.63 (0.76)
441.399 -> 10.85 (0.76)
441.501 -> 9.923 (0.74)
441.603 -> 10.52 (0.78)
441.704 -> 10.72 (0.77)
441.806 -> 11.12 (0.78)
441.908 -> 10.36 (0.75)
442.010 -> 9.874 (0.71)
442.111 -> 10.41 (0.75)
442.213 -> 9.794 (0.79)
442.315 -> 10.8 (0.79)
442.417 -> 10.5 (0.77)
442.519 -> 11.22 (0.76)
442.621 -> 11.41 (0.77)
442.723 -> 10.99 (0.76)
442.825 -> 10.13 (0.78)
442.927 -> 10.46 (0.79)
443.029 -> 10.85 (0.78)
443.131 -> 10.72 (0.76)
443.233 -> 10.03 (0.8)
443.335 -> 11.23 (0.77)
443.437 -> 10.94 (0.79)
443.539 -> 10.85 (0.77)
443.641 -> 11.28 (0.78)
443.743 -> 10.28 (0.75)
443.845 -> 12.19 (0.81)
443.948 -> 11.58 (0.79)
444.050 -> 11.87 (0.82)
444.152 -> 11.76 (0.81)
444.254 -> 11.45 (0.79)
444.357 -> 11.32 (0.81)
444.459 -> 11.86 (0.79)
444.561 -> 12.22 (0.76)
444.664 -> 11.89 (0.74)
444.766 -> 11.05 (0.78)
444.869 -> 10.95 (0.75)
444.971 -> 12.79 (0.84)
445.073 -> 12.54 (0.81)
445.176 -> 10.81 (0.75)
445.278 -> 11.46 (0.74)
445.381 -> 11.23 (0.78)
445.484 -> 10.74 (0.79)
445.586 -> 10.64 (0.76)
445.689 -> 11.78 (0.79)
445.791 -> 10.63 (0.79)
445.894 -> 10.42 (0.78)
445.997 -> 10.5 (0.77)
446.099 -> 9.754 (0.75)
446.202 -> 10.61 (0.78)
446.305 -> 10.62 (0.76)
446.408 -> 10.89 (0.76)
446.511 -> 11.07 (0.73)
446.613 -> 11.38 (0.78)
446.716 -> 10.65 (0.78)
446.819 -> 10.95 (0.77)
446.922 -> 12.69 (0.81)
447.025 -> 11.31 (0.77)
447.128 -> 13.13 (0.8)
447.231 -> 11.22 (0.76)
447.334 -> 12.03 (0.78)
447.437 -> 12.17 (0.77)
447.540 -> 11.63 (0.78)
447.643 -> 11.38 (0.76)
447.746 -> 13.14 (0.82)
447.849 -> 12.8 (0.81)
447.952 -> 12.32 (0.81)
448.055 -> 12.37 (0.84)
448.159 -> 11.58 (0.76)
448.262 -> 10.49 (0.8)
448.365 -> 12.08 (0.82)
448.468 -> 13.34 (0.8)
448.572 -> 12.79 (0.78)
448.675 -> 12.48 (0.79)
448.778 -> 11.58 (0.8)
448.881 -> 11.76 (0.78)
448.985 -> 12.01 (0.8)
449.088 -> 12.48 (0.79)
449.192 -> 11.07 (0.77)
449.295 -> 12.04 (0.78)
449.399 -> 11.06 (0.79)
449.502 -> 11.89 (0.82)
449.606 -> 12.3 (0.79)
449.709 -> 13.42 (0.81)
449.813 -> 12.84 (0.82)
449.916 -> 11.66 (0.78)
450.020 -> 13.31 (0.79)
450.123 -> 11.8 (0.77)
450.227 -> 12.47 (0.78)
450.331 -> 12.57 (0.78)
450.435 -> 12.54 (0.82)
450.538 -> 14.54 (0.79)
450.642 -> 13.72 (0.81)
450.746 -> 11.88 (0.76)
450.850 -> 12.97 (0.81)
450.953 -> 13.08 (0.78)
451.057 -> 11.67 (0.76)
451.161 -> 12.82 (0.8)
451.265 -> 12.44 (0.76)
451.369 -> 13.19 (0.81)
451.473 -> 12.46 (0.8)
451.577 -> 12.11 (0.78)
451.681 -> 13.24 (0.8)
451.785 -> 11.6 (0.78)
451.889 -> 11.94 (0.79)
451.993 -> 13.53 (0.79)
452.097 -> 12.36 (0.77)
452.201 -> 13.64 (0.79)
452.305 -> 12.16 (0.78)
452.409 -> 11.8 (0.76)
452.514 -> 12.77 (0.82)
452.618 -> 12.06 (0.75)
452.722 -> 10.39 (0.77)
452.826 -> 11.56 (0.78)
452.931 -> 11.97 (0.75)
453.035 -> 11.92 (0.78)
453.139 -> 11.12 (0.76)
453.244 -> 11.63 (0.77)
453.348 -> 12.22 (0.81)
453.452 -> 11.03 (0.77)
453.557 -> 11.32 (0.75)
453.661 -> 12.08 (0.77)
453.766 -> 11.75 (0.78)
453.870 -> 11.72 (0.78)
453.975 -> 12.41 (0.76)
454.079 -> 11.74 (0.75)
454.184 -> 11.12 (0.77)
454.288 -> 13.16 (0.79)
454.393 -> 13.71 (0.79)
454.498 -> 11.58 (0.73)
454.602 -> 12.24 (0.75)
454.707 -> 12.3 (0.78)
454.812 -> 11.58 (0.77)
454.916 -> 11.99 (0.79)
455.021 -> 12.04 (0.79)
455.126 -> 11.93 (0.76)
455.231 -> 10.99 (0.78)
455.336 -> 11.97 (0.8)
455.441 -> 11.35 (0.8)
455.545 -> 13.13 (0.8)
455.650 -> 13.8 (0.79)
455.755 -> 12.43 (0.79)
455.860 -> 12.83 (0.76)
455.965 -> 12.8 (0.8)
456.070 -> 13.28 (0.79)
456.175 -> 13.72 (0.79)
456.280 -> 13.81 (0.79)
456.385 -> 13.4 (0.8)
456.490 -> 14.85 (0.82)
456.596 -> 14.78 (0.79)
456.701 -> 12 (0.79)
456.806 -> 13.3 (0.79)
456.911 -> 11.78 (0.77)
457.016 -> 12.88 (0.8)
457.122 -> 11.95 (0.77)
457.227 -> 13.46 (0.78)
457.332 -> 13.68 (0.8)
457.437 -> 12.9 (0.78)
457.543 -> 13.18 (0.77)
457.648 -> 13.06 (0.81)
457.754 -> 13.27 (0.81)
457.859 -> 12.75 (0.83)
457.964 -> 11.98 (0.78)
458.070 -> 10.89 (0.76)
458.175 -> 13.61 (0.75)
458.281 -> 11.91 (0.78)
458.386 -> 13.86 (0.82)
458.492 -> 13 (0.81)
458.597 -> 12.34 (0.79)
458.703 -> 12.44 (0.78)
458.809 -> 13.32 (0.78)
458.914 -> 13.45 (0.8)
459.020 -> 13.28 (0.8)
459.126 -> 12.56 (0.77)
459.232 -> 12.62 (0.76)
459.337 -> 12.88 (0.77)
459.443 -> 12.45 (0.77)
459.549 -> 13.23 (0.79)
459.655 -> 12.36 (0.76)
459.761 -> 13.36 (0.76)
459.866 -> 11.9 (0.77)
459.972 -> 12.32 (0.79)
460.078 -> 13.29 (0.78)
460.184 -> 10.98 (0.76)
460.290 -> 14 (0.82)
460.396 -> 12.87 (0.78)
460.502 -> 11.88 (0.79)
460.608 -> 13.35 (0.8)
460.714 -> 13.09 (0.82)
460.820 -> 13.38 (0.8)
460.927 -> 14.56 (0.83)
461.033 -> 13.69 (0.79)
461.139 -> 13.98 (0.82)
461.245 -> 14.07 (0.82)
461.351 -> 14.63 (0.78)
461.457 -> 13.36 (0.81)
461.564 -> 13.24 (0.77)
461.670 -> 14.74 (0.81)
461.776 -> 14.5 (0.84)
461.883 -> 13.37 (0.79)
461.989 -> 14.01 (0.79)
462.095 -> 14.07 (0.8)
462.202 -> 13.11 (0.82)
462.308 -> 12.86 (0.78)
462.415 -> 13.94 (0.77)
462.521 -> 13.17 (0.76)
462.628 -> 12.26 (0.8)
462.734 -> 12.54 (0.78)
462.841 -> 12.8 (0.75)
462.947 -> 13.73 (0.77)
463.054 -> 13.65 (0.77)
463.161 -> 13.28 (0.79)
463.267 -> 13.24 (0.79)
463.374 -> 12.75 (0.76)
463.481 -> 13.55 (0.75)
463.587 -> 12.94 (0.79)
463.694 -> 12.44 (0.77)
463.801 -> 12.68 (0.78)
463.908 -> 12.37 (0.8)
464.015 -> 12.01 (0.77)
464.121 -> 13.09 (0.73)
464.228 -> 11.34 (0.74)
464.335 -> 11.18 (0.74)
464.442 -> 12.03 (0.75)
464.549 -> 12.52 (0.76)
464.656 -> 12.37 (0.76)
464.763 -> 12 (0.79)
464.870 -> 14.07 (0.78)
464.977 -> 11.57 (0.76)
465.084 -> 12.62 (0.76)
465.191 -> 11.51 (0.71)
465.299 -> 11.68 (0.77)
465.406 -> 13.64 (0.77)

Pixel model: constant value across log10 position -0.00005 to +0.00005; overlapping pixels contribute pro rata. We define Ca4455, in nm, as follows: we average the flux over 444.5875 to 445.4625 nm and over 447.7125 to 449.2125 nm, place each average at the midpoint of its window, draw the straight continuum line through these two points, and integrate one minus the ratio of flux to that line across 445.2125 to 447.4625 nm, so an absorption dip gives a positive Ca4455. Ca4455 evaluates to 0.12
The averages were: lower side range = 11.6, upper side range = 12.2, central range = 11.2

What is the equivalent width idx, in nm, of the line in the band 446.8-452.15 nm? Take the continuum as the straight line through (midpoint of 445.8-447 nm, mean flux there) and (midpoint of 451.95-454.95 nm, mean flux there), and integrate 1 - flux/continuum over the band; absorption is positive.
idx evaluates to -0.45 nm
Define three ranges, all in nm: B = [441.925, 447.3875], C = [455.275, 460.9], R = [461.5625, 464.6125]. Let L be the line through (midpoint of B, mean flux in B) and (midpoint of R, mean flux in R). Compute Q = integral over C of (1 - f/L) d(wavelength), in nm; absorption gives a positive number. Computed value -0.18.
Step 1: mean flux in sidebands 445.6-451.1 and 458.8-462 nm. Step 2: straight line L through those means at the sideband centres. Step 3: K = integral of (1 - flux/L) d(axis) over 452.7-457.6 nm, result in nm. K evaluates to 0.10 nm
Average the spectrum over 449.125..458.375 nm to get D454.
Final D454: 12.5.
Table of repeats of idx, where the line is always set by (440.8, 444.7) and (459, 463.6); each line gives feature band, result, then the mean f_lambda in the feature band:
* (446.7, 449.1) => -0.103 nm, 12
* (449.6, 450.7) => -0.096 nm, 12.9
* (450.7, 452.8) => -0.066 nm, 12.4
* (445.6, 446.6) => 0.052 nm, 10.7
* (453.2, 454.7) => 0.038 nm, 12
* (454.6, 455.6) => 0.040 nm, 11.9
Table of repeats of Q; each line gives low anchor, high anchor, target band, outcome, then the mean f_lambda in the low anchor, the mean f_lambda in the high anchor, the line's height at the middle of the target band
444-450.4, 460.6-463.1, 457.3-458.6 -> 0.03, 11.7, 13.6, 13.1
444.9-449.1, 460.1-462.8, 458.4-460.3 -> 0.06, 11.6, 13.4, 13.2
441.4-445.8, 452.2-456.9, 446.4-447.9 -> -0.04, 11.1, 12.3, 11.5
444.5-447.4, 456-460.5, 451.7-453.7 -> 0.03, 11.3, 12.9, 12.2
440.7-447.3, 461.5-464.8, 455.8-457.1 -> -0.10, 11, 13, 12.3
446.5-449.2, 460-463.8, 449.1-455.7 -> 0.09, 11.9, 13.3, 12.4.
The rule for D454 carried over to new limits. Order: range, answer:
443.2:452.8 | 11.9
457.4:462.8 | 13.1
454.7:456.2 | 12.4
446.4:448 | 11.8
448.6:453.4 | 12.3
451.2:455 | 12.1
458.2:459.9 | 12.8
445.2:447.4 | 11.1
